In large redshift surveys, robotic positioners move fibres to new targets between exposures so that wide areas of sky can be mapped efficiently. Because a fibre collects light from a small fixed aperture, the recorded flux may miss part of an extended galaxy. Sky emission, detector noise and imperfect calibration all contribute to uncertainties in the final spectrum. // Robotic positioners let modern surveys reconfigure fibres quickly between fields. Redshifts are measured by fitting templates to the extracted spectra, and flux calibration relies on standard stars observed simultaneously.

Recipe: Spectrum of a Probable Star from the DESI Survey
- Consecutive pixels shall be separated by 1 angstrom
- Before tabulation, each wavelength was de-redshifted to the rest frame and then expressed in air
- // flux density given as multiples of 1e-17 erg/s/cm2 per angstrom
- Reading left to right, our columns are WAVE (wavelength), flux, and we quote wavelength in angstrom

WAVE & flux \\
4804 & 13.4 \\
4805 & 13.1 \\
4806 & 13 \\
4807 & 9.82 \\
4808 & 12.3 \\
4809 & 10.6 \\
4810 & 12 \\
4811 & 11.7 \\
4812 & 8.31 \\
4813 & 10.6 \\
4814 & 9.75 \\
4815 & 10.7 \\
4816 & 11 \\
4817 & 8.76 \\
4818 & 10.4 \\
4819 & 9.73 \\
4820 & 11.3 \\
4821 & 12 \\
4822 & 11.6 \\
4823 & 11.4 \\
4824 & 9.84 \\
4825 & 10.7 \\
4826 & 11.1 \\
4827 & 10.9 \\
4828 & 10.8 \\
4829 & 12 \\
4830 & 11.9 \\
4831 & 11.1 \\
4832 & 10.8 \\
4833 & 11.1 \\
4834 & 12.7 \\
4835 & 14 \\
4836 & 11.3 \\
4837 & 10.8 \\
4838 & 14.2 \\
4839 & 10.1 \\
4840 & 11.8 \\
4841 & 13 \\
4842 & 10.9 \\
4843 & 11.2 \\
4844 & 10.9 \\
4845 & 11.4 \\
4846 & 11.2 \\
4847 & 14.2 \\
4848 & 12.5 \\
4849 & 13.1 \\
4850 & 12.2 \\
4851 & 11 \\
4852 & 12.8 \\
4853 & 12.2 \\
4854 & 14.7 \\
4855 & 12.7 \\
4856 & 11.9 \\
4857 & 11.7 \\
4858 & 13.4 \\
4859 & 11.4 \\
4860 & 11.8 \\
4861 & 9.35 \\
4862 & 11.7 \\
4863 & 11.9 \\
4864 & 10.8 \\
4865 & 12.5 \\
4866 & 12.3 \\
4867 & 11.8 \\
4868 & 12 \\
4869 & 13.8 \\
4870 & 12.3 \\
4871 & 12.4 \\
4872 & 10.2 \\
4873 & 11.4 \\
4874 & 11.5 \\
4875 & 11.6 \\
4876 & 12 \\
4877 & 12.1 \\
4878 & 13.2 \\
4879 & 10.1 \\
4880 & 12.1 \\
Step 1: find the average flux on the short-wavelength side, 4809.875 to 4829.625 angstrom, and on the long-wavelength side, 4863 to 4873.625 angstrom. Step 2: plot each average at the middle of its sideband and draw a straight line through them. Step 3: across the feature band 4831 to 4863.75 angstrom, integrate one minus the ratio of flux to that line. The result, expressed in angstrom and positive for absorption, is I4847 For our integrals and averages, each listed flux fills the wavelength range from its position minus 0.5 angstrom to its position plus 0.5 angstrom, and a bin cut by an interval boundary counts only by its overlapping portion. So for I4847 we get -1.6 angstrom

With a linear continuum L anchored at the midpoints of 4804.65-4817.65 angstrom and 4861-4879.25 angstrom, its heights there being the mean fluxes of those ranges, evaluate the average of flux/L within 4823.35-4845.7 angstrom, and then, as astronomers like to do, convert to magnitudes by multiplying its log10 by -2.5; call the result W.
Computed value -0.02 mag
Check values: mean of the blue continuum 10.9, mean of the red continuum 11.8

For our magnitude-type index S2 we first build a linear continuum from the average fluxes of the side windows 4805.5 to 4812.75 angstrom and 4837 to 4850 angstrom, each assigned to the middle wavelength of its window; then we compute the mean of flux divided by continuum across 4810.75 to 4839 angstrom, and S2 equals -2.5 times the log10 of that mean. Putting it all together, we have 0.04 mag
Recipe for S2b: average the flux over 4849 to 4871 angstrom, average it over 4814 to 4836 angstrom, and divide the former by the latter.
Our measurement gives 1.09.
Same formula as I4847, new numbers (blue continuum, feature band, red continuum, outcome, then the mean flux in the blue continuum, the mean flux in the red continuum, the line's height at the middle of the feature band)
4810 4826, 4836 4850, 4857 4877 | -0.9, 10.6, 11.8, 11.2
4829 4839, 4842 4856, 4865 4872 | -0.2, 11.9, 12.3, 12.1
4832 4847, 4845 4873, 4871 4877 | -1.2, 11.8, 11.5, 11.6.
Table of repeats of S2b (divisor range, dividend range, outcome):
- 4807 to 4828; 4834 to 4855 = 1.14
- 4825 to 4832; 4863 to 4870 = 1.09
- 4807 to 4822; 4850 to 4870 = 1.14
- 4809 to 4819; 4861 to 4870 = 1.16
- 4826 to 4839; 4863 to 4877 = 1.02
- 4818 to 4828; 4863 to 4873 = 1.10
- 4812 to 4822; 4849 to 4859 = 1.20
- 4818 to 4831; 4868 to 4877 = 1.08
